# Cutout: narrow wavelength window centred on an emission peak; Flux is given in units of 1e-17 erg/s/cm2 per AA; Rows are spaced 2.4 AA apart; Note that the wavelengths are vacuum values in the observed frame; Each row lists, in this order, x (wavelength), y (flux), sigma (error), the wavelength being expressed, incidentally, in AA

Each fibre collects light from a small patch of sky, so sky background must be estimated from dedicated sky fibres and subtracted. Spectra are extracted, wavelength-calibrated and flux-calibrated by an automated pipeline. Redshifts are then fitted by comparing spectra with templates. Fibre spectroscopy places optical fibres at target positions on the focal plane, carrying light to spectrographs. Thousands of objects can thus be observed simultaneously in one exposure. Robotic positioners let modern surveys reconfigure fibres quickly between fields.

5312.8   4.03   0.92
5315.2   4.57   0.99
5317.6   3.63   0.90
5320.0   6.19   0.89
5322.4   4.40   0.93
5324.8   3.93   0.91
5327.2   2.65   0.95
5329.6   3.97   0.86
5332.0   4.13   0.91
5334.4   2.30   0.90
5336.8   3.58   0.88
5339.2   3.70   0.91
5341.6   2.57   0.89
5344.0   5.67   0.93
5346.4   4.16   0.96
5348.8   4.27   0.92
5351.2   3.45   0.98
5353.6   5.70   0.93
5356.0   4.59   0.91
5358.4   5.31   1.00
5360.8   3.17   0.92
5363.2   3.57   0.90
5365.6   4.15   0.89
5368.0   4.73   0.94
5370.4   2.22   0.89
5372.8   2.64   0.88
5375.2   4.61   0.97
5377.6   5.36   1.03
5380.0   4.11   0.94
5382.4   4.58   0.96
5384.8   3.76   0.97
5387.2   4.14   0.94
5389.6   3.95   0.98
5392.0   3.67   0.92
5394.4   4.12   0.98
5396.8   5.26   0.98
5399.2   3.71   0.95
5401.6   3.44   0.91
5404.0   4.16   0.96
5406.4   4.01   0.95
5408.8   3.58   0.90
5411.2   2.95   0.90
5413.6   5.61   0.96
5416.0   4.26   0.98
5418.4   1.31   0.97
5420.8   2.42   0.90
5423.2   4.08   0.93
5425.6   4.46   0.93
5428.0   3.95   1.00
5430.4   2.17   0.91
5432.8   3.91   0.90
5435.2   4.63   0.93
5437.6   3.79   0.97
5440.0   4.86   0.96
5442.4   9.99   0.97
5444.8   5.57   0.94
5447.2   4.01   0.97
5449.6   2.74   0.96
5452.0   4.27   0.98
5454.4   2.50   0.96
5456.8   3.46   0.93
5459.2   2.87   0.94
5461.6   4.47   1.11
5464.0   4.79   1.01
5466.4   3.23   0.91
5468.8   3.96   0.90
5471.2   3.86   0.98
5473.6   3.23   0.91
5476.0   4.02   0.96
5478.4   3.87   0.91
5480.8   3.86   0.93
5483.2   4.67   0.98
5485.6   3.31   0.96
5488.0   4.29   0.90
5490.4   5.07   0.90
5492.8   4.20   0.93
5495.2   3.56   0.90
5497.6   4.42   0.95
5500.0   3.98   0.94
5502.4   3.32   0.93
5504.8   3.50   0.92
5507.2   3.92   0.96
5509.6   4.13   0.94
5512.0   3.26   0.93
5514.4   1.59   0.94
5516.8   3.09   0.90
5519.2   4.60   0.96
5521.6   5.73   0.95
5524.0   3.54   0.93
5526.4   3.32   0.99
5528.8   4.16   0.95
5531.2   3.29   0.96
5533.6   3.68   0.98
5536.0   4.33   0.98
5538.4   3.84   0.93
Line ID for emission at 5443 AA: H-gamma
